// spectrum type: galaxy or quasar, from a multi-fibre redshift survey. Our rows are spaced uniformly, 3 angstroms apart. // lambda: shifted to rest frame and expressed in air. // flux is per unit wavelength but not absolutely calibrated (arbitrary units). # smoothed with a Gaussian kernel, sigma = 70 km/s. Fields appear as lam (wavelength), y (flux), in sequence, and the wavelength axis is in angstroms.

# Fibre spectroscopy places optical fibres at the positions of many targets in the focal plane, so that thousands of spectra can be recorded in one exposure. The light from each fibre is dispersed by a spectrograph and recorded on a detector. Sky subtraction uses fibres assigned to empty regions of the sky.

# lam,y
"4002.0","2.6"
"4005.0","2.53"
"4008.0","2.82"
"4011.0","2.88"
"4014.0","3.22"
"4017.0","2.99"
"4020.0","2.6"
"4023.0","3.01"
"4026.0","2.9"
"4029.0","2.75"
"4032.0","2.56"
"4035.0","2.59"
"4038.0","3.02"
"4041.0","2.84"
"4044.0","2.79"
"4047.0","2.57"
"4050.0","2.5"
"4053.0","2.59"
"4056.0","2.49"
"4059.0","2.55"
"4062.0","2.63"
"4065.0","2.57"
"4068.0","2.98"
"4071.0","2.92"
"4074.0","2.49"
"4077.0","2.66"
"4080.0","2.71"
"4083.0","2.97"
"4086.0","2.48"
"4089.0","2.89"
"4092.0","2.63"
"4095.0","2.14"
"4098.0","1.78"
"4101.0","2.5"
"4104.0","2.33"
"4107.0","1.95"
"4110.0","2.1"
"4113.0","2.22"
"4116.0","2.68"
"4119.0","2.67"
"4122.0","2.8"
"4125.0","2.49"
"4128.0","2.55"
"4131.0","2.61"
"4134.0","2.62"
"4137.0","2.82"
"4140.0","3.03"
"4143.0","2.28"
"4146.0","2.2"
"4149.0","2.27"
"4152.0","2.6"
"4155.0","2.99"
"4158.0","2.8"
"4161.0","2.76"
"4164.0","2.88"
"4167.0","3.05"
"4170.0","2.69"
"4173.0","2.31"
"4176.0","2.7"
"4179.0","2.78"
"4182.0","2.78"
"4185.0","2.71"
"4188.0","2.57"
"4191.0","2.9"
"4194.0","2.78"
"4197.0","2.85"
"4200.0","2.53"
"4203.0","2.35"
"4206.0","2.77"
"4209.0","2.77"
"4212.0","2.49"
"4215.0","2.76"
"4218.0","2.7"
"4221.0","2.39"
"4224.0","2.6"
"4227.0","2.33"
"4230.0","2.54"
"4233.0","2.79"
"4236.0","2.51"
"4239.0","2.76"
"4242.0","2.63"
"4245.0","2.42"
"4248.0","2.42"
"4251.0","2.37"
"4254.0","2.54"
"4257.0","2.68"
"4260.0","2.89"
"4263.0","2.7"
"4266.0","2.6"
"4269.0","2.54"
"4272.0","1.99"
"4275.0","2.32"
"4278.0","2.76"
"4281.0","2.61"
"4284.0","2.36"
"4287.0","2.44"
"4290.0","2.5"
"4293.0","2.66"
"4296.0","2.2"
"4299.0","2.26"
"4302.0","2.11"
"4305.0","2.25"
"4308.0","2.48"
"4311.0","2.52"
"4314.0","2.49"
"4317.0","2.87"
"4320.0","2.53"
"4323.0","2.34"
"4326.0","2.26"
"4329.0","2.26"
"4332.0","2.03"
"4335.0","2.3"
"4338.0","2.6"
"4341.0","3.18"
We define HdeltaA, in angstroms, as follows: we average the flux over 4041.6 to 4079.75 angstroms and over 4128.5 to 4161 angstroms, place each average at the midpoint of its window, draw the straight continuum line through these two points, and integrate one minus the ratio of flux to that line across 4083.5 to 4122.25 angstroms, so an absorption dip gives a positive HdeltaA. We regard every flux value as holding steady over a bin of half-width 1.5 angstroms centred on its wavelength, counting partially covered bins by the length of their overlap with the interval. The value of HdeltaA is 3.5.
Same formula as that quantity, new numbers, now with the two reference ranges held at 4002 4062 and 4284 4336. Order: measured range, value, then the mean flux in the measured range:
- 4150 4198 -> -3.67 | 2.75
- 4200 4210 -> -0.36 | 2.61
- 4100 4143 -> 1.74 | 2.52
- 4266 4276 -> 0.43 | 2.33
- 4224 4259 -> -1.15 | 2.55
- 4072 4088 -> 0.01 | 2.68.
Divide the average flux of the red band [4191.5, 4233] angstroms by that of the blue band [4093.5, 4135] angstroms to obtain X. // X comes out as 1.10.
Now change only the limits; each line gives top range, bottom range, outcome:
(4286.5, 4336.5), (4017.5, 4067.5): 0.88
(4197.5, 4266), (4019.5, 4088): 0.96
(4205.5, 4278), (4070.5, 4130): 1.03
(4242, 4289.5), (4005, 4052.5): 0.90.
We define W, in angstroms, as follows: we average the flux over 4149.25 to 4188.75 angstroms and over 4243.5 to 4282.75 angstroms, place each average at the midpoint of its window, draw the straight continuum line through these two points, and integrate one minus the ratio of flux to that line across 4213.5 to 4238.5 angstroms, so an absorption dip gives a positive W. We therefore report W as 0.20 angstroms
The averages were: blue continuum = 2.73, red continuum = 2.53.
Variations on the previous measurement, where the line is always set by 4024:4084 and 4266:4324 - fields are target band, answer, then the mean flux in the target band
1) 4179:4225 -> -2.3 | 2.67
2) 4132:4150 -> 0.4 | 2.55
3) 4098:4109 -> 1.9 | 2.19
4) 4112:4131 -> 0.4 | 2.58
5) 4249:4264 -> -0.9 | 2.63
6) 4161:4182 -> -1.3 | 2.74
